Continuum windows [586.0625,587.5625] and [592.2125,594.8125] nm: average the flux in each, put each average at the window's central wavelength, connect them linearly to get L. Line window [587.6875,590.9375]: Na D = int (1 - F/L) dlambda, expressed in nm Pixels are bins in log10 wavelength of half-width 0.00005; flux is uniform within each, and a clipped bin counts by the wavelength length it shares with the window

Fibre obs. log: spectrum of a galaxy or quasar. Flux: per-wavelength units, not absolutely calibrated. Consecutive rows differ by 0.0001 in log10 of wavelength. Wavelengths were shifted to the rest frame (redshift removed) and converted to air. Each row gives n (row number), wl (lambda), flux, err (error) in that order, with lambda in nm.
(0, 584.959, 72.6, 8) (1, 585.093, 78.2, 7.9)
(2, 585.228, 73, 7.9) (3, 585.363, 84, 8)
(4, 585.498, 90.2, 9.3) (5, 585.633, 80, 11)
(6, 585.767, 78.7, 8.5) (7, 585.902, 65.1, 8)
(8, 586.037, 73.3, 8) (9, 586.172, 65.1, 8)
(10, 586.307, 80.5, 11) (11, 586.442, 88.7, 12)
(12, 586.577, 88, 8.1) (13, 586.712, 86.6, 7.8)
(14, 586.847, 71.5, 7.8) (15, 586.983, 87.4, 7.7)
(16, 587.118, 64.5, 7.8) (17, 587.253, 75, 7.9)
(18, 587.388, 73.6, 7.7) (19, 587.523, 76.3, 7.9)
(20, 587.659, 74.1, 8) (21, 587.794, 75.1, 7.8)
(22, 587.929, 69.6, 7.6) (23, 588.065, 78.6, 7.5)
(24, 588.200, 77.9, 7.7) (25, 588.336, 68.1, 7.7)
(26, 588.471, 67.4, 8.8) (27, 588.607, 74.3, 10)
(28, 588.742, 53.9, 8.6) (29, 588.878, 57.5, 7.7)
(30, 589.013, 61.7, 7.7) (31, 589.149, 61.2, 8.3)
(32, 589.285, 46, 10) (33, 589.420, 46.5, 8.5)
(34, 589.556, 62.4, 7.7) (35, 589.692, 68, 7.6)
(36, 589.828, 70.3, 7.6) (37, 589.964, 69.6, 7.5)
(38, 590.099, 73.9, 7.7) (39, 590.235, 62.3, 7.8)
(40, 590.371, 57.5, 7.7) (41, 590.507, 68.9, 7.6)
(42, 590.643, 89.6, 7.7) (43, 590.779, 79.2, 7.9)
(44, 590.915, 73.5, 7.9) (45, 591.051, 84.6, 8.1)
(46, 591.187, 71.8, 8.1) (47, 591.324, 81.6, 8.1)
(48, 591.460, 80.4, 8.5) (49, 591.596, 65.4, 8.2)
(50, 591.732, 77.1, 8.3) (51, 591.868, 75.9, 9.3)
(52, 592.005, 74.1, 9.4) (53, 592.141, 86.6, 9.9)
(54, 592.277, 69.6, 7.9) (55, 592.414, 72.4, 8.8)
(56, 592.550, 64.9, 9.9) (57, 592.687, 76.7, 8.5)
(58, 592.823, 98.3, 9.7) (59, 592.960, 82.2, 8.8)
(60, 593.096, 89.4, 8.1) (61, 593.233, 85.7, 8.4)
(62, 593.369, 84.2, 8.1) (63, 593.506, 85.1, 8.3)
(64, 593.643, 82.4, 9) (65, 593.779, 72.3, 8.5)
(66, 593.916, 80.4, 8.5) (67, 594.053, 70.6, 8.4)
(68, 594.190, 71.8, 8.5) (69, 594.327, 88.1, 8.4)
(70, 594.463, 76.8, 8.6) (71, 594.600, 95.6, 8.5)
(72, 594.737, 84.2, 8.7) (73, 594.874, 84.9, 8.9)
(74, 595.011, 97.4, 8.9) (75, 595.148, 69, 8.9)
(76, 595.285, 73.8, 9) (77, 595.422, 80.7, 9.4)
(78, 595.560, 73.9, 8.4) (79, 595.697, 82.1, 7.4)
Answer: 0.48 nm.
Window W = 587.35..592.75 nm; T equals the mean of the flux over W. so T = 70.4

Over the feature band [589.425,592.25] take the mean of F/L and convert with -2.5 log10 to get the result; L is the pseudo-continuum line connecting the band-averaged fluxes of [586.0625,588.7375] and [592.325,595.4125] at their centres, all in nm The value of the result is 0.08 mag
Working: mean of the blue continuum 75.3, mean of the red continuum 81.1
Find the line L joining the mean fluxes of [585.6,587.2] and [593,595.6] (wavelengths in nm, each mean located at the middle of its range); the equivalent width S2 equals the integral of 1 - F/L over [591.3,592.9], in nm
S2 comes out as 0.07 nm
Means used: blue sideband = 77.4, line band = 76.8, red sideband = 81.5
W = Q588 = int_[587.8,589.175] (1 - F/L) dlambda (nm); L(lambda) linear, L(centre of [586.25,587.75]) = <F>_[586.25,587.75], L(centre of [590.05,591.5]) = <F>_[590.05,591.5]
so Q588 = 0.17 nm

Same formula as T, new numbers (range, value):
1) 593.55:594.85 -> 80.5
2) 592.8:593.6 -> 86.7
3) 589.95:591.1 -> 73.3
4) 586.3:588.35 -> 77.3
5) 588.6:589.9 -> 59.5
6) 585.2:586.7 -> 79.2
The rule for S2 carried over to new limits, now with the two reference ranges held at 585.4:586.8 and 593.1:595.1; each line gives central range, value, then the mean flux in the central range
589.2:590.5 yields 0.30 nm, 62.2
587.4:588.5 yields 0.09 nm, 73.6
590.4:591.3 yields 0.05 nm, 77.2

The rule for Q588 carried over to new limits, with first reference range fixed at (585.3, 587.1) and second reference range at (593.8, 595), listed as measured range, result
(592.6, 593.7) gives -0.049 nm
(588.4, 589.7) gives 0.337 nm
